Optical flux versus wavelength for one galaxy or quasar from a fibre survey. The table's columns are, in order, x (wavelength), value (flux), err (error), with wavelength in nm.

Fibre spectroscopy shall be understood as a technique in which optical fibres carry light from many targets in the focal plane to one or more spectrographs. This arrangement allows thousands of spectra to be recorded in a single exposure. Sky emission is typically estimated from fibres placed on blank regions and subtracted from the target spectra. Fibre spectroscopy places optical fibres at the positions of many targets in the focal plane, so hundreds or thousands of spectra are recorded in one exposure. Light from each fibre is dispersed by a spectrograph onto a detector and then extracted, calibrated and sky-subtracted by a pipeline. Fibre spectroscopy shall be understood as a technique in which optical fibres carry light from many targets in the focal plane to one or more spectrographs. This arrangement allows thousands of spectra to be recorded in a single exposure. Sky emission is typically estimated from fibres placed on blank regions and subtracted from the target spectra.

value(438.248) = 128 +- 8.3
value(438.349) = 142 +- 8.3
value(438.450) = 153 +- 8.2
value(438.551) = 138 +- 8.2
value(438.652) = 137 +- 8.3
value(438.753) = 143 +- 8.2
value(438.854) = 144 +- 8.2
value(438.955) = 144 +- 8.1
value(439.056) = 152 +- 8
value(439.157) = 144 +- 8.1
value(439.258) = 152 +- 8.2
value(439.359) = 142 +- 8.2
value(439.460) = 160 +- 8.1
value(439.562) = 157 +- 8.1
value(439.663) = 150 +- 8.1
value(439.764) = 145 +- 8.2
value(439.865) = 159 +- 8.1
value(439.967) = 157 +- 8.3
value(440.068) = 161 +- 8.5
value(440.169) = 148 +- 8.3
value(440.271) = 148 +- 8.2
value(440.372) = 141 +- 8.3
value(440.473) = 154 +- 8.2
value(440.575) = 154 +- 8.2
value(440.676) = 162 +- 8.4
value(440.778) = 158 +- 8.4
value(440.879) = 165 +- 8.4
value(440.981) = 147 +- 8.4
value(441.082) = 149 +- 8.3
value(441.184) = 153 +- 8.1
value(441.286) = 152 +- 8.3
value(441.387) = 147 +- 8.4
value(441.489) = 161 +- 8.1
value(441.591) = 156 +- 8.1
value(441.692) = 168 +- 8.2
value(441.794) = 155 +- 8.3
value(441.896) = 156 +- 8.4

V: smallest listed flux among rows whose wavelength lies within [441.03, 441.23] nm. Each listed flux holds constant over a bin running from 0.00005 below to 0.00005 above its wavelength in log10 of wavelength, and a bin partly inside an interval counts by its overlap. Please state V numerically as 149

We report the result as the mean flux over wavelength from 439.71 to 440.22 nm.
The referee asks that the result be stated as 154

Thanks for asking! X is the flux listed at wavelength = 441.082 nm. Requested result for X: 149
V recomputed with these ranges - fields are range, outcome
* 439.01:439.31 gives 144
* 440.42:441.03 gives 147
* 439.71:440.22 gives 145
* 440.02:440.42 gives 141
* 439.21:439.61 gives 142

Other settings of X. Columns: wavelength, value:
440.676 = 162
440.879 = 165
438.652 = 137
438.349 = 142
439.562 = 157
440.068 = 161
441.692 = 168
